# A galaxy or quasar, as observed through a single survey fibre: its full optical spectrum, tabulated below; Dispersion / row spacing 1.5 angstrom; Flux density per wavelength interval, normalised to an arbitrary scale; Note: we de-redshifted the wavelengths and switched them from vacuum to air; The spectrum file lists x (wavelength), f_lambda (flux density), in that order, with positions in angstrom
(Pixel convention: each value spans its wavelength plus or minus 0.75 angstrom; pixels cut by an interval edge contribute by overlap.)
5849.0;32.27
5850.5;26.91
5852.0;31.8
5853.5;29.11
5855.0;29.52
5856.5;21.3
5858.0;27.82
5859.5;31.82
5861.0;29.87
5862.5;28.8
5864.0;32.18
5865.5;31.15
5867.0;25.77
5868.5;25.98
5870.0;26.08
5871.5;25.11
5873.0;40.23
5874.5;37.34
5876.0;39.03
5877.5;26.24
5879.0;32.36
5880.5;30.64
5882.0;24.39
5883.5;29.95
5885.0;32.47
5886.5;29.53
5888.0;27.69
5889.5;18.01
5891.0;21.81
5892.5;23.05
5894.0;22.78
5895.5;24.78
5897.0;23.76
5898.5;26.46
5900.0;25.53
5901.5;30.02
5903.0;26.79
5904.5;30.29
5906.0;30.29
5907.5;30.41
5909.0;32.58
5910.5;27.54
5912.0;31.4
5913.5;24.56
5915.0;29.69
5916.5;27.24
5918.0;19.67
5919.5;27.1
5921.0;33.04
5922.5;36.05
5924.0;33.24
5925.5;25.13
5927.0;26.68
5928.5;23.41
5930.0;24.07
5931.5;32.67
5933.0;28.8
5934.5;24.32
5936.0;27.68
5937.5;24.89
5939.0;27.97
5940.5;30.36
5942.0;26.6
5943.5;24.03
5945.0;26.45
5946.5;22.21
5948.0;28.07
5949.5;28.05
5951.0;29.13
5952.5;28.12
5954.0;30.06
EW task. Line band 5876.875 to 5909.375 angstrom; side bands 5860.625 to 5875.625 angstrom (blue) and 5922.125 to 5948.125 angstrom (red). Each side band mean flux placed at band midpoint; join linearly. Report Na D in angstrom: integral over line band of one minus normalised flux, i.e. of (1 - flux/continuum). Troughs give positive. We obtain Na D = 2.3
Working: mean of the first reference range 30.5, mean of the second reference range 27.2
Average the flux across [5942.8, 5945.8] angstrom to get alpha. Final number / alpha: 25.2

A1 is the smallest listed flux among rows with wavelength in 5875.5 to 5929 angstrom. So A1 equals 18.01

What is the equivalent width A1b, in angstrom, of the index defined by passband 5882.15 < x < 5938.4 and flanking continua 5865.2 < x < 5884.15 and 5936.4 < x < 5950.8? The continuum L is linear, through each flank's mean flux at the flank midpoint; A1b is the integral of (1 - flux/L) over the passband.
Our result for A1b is 2.0 angstrom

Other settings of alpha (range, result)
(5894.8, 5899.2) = 25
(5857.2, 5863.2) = 29.5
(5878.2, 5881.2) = 31.4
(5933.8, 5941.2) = 27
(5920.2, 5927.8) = 30.8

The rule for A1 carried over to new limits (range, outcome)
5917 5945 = 19.67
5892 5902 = 22.78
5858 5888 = 24.39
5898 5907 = 25.53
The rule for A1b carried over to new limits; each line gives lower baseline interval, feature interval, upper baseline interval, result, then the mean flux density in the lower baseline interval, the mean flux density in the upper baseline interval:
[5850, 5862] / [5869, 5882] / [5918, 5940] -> -1.5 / 28.6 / 28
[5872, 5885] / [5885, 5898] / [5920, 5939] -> 2.9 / 32.4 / 28.3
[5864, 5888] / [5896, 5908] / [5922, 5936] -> 0.6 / 30.4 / 28.1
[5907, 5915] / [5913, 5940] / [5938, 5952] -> 0.6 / 29.3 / 27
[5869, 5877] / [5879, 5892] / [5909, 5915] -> 1.9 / 33.1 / 28.7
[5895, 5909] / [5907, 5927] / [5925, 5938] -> -1.3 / 27.9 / 26.5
